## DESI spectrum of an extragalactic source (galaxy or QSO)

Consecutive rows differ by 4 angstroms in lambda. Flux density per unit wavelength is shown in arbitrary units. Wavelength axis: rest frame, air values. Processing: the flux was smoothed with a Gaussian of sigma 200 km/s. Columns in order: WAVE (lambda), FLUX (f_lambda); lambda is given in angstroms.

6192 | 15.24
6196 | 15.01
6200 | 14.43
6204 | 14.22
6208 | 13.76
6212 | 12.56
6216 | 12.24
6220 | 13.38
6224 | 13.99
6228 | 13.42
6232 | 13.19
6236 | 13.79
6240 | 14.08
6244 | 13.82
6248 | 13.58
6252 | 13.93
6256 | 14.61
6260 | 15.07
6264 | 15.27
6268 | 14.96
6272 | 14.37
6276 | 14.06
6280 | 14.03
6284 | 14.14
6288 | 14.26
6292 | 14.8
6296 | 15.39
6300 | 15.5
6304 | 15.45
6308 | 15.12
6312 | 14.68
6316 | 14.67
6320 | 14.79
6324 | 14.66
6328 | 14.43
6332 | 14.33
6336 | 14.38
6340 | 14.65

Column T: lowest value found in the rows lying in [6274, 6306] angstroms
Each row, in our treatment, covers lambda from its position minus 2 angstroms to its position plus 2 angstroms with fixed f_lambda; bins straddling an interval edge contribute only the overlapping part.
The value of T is 14.03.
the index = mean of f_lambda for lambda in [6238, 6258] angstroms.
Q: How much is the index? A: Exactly 14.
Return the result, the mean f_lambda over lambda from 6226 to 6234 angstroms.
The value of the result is 13.3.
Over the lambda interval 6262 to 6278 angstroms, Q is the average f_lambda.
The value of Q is 14.7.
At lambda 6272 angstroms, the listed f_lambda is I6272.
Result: 14.37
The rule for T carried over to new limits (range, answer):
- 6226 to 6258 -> 13.19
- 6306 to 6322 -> 14.67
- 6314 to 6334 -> 14.33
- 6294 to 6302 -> 15.39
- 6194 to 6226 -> 12.24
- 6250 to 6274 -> 13.93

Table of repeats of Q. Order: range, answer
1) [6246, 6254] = 13.8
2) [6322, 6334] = 14.5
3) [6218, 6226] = 13.7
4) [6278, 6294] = 14.3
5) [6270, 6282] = 14.2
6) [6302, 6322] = 14.9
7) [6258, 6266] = 15.2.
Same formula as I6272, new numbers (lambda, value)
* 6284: 14.14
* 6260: 15.07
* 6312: 14.68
